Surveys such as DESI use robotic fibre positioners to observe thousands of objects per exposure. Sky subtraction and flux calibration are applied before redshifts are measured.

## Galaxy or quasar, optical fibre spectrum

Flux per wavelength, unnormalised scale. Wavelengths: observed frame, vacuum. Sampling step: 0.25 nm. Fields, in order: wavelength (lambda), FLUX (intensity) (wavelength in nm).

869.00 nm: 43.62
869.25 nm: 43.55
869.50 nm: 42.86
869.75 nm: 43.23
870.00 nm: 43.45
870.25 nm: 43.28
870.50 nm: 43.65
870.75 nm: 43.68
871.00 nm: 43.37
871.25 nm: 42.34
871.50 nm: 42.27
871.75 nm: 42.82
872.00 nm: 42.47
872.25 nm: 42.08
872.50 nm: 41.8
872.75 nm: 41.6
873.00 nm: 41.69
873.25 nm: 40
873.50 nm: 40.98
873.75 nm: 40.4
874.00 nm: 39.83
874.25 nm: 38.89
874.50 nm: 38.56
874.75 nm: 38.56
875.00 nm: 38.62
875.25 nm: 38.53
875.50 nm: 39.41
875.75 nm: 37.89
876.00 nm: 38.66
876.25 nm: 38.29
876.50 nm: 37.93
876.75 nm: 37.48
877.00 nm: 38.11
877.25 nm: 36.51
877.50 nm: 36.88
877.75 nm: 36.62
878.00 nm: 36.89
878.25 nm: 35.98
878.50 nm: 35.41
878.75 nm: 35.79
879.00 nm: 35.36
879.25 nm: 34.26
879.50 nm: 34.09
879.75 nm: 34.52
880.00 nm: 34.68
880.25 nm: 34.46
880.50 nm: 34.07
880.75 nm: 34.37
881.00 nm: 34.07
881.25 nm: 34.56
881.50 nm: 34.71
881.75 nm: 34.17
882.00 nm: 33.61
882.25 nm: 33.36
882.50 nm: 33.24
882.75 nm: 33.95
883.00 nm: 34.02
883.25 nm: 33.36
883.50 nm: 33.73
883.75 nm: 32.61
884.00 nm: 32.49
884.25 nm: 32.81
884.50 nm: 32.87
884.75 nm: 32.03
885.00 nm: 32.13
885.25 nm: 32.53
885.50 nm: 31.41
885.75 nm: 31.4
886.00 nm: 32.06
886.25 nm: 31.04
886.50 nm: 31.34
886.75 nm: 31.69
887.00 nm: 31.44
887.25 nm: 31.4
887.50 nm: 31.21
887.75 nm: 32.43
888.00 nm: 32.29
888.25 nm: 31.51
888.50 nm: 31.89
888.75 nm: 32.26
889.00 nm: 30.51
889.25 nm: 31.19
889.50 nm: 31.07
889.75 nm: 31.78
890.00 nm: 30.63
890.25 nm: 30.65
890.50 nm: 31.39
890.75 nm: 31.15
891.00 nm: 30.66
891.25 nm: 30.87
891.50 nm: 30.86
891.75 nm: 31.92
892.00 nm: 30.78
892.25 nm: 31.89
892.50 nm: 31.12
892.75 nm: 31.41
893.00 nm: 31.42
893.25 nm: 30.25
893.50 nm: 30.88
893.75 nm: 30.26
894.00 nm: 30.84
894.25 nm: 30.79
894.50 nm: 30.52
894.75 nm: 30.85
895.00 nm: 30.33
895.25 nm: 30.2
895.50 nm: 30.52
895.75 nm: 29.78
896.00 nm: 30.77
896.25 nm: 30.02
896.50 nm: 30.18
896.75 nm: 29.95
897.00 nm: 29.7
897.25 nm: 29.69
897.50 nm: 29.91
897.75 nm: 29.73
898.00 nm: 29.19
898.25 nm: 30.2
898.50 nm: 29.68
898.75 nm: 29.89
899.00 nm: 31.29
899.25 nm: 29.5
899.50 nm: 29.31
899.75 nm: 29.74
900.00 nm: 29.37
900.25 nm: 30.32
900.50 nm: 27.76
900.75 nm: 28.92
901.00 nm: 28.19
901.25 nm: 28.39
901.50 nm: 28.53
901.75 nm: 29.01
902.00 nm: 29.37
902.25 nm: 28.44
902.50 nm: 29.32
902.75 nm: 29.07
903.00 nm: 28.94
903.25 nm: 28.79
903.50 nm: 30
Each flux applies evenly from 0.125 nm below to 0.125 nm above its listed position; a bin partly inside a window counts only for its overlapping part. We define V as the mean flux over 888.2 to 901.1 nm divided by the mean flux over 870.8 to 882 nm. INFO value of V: 0.8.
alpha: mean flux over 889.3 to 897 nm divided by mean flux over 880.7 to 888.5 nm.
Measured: 0.9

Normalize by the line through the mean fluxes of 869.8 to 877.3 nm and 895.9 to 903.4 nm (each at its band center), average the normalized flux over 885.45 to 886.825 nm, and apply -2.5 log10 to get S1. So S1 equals 0.12 mag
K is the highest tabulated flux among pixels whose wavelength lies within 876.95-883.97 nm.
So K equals 38.11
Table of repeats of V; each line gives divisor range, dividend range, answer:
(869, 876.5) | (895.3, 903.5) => 0.72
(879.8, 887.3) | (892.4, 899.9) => 0.92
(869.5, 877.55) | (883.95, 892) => 0.78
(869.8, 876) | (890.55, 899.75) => 0.74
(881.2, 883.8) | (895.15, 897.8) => 0.89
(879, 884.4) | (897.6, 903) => 0.86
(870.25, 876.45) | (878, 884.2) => 0.84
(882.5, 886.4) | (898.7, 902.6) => 0.90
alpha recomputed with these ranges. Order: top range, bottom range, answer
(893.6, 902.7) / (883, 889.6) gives 0.93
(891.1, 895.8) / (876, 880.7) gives 0.86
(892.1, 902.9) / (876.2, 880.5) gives 0.83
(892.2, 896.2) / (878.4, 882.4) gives 0.89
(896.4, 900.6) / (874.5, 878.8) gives 0.79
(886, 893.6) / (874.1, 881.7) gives 0.86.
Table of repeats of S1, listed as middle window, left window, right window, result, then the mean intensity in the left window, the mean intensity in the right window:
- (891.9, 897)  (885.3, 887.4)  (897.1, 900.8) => -0.011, 31.5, 29.6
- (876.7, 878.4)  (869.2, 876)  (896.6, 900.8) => 0.062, 41.3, 29.7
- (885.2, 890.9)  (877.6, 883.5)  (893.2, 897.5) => 0.032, 34.6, 30.3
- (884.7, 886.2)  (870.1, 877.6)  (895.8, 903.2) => 0.113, 40.2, 29.5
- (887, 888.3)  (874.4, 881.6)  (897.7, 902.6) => 0.052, 36.4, 29.3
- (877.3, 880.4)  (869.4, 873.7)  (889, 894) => 0.083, 42.4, 31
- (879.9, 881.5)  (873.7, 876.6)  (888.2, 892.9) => 0.051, 38.8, 31.2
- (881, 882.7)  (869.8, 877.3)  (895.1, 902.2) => 0.090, 40.5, 29.6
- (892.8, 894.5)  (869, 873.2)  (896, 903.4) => 0.051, 42.7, 29.4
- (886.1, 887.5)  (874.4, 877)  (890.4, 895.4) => 0.073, 38.4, 30.9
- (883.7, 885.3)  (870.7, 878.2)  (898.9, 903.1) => 0.102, 39.7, 29.1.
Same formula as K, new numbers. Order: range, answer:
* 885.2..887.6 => 32.53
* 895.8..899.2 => 31.29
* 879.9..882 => 34.71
